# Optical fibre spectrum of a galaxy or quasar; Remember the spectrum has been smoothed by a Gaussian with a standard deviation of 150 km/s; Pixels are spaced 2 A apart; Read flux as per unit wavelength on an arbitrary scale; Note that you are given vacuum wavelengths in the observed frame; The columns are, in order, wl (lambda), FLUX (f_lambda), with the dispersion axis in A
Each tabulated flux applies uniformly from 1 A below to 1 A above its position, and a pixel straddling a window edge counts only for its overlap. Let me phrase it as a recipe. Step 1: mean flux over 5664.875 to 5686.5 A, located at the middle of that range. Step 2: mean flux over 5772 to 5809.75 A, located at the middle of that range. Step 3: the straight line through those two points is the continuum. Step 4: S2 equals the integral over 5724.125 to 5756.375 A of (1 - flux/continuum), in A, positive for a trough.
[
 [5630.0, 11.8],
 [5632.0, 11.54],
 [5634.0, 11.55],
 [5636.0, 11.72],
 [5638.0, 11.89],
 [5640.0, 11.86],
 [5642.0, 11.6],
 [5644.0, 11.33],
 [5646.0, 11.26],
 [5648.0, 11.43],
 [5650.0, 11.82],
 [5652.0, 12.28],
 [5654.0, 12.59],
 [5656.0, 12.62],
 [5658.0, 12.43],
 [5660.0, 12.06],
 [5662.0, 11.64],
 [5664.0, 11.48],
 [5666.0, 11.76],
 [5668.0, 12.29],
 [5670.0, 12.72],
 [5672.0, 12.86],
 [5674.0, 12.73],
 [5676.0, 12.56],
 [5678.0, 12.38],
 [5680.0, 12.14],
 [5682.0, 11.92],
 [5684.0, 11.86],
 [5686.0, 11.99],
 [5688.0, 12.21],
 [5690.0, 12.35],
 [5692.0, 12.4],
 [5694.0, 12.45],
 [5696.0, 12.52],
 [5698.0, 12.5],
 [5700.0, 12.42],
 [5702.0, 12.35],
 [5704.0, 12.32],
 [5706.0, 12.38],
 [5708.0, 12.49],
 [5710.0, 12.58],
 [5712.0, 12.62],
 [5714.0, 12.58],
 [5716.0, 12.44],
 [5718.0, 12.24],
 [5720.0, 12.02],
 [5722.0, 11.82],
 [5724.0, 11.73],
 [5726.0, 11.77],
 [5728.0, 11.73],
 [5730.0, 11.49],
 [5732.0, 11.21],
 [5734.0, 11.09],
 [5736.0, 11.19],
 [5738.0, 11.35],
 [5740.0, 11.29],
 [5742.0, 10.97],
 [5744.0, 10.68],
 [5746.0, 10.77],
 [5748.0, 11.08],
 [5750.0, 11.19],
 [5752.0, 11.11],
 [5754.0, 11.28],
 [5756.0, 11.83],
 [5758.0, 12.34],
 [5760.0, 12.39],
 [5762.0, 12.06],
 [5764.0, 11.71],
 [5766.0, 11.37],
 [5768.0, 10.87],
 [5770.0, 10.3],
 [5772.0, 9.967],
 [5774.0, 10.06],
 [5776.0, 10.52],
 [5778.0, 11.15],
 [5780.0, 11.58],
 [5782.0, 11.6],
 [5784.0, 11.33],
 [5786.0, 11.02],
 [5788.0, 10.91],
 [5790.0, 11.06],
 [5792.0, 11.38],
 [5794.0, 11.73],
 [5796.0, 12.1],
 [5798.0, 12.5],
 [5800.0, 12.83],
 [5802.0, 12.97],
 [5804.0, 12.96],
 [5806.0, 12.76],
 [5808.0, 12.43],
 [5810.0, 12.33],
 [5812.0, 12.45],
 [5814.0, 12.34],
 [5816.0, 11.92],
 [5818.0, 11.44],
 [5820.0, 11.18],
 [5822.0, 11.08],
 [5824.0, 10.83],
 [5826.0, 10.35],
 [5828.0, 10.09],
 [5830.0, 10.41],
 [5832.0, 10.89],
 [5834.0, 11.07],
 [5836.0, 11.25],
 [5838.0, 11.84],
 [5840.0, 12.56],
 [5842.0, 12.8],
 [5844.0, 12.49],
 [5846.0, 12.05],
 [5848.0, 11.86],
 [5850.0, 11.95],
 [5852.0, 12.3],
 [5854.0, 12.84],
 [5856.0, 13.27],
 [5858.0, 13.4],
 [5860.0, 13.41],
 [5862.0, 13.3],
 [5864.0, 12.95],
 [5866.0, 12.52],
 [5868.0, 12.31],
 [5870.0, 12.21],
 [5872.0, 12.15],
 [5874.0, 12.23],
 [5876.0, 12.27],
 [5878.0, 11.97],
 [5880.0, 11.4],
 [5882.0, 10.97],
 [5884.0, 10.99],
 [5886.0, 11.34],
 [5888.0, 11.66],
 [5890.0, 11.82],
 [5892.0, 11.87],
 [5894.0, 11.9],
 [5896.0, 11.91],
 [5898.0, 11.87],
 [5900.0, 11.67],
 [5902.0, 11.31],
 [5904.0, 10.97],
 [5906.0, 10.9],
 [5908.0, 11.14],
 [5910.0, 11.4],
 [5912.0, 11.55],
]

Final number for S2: 1.9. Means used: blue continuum 12.3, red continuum 11.7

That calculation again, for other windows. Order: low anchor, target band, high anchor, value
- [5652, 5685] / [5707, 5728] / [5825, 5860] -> -0.09 A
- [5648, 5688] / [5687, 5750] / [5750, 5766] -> 0.30 A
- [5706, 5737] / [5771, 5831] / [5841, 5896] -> 2.92 A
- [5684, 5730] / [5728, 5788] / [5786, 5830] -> 3.94 A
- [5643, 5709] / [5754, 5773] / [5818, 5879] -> 1.06 A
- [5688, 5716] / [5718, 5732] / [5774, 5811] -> 0.60 A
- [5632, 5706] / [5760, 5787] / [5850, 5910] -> 2.18 A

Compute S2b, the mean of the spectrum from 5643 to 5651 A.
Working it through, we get 11.5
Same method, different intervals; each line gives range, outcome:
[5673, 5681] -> 12.5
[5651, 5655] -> 12.4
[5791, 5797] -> 11.7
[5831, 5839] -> 11.3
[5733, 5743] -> 11.2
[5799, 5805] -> 12.9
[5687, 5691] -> 12.3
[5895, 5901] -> 11.8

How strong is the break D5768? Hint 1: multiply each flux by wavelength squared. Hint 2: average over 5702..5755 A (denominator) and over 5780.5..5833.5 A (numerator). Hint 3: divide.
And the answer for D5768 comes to 1.02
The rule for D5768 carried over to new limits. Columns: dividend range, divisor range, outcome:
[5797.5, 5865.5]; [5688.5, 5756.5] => 1.06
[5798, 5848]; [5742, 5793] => 1.08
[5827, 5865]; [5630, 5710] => 1.07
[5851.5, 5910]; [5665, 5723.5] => 1.04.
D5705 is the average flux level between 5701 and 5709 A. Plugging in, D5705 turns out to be 12.4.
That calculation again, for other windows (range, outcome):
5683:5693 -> 12.2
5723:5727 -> 11.8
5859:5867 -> 13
